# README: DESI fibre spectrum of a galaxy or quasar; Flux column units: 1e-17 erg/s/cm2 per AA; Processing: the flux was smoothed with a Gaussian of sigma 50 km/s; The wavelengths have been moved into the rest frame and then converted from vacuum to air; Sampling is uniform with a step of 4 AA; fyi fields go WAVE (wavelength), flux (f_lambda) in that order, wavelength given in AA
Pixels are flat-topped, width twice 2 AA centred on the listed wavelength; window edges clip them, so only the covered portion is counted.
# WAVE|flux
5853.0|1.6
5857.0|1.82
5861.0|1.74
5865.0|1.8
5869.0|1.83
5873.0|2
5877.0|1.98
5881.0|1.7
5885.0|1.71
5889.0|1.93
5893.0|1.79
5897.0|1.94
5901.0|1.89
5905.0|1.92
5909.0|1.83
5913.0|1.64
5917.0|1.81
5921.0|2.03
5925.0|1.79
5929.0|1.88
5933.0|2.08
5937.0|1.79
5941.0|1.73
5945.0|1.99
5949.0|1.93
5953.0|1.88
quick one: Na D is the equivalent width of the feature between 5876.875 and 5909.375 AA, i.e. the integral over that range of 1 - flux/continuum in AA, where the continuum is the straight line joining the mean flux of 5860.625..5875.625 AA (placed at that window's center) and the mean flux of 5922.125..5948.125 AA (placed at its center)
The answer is 0.4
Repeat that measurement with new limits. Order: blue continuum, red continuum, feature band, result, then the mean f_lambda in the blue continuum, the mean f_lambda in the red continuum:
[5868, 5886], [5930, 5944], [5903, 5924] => 0.27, 1.85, 1.88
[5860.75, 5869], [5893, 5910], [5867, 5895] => -0.25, 1.79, 1.89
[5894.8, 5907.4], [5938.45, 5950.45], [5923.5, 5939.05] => 0.00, 1.91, 1.88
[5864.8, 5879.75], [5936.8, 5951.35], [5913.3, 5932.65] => 0.06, 1.9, 1.87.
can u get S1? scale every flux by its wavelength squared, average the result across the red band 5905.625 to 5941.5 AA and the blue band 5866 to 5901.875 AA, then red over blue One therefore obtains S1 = 1.0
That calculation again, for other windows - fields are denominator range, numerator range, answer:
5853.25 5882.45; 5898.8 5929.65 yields 1.03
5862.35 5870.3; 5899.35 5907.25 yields 1.07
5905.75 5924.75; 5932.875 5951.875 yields 1.04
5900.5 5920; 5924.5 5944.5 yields 1.03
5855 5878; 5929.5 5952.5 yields 1.05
